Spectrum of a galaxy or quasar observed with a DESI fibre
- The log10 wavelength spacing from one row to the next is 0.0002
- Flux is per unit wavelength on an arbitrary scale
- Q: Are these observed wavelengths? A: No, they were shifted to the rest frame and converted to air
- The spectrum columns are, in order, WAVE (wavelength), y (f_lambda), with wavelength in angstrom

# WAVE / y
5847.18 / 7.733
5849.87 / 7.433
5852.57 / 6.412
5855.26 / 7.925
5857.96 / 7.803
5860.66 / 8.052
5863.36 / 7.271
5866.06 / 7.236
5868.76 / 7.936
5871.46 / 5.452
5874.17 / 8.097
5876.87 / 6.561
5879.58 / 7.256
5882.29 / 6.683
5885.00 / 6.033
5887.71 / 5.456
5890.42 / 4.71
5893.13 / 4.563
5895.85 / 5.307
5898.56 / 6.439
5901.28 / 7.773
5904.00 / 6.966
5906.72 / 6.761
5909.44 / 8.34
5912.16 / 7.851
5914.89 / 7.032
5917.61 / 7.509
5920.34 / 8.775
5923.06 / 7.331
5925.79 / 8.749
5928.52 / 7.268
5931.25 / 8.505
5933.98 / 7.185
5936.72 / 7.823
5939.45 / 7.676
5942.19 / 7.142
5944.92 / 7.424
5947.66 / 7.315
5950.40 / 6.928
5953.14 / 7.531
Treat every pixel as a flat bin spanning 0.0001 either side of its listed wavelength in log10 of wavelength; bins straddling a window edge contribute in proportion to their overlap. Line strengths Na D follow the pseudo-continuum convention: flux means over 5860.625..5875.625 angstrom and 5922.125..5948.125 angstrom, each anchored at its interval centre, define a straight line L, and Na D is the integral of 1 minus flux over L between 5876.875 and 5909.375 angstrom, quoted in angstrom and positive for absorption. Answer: 5.0 angstrom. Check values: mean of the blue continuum 7.28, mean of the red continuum 7.66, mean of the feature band 6.28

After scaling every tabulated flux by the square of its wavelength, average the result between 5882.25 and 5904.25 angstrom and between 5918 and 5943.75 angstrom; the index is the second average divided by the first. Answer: 1.34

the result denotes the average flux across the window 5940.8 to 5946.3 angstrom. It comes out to 7.29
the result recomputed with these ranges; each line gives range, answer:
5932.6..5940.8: 7.56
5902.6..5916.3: 7.39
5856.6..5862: 7.92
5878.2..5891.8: 6.03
